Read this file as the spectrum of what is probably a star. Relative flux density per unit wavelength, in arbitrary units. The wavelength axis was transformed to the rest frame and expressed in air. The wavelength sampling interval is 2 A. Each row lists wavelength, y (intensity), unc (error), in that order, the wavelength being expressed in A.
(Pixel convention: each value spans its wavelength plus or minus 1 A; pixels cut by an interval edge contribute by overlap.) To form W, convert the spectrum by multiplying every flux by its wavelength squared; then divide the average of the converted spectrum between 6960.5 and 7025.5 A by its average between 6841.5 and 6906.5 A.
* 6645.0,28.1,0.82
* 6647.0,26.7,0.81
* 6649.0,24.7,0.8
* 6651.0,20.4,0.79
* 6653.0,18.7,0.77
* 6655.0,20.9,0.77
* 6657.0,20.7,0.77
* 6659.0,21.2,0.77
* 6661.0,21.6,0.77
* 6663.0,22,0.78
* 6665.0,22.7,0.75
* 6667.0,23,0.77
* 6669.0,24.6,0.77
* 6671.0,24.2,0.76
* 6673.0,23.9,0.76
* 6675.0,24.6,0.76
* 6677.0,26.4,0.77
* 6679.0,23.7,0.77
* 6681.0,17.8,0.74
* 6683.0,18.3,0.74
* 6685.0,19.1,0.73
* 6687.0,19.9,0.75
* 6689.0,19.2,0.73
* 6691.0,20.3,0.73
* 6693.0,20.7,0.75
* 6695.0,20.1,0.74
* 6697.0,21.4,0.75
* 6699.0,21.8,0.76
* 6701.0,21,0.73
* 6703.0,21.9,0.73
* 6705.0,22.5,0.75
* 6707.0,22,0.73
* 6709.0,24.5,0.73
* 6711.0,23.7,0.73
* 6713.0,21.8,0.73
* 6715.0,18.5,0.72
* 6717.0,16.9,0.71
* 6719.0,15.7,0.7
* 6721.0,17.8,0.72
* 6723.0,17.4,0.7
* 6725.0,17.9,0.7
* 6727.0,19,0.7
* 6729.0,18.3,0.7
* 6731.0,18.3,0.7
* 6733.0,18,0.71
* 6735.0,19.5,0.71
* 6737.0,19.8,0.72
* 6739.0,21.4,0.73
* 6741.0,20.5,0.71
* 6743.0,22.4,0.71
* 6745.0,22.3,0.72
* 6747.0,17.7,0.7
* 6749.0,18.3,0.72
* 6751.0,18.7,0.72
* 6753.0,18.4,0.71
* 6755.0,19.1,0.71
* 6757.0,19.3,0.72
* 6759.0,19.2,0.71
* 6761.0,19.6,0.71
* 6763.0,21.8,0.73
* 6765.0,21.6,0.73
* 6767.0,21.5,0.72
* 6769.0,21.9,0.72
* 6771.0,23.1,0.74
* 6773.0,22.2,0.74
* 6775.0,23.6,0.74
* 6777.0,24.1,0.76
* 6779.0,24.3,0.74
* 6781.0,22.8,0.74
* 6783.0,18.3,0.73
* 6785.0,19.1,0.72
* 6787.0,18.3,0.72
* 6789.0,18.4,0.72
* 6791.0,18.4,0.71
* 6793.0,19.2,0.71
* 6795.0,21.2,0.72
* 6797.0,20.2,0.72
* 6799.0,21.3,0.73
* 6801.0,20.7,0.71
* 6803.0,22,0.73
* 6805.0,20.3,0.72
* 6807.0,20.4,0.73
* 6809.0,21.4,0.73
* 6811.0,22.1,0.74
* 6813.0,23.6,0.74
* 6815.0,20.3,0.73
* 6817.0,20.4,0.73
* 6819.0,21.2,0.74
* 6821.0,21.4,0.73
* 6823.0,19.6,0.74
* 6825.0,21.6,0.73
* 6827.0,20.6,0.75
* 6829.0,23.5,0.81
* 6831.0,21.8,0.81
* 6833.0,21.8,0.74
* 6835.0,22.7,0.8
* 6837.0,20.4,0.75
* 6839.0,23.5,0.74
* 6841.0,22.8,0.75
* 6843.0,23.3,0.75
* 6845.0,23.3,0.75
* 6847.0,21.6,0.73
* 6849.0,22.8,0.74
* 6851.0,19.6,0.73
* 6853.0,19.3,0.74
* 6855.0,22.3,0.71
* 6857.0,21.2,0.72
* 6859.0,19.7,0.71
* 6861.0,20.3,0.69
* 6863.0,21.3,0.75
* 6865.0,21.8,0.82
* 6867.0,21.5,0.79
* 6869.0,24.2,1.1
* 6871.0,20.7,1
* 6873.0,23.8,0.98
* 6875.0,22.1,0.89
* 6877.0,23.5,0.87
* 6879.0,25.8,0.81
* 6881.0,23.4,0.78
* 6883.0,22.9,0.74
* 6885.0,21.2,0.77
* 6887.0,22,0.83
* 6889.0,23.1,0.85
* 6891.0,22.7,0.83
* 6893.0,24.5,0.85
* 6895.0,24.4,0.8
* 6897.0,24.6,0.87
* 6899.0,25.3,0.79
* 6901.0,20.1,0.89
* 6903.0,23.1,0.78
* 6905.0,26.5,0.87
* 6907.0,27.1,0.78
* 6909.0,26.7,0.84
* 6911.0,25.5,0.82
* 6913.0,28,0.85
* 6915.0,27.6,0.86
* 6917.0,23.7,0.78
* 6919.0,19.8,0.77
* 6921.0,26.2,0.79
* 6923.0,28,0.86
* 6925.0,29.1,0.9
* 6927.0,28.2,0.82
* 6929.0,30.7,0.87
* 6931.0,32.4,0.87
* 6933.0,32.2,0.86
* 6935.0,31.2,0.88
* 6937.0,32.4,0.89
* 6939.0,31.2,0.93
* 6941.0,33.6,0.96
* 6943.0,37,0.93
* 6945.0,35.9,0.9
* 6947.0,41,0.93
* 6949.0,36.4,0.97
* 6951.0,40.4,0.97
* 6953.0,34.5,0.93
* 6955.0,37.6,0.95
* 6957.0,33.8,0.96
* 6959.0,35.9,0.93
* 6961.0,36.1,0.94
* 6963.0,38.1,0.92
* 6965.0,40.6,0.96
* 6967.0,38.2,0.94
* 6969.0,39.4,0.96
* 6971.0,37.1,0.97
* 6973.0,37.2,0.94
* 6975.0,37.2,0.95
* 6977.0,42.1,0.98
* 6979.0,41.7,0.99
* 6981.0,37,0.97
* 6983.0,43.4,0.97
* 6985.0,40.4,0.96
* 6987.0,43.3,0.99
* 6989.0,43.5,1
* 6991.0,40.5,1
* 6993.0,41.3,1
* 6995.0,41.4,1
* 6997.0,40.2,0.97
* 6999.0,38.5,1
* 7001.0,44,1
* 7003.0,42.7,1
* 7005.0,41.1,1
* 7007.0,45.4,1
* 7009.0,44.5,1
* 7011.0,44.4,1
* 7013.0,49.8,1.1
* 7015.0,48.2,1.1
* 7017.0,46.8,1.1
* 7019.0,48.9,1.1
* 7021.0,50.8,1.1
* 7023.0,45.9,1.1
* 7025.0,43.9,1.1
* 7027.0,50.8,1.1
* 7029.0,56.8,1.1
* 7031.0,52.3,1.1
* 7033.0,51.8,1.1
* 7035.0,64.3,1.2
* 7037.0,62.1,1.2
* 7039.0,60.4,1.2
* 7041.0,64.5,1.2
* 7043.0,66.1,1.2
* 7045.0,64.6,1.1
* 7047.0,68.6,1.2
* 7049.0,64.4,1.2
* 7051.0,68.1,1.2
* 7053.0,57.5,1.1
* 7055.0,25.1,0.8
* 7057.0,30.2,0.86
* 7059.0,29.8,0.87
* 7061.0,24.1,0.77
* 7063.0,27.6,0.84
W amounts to 1.9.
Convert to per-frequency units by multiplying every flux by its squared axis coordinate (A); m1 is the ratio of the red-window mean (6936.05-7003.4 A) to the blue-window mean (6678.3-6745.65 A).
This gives 2.07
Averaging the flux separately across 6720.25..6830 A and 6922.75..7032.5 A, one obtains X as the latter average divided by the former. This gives 1.96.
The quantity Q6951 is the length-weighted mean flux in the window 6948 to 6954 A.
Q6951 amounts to 37.1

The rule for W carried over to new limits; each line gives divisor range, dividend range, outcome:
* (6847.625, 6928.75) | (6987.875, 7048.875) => 2.21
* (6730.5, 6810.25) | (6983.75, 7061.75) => 2.55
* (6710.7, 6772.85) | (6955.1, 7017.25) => 2.24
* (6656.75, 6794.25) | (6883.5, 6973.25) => 1.56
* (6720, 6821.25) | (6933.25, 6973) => 1.88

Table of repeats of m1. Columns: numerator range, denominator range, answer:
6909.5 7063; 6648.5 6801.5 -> 2.16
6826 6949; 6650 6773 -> 1.28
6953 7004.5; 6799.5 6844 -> 1.92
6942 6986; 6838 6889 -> 1.77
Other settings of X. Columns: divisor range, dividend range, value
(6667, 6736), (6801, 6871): 1.04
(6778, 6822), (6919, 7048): 2.05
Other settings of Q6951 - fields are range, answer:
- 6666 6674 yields 23.9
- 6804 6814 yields 21.6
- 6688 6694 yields 20.1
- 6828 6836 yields 22.4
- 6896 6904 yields 23.3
